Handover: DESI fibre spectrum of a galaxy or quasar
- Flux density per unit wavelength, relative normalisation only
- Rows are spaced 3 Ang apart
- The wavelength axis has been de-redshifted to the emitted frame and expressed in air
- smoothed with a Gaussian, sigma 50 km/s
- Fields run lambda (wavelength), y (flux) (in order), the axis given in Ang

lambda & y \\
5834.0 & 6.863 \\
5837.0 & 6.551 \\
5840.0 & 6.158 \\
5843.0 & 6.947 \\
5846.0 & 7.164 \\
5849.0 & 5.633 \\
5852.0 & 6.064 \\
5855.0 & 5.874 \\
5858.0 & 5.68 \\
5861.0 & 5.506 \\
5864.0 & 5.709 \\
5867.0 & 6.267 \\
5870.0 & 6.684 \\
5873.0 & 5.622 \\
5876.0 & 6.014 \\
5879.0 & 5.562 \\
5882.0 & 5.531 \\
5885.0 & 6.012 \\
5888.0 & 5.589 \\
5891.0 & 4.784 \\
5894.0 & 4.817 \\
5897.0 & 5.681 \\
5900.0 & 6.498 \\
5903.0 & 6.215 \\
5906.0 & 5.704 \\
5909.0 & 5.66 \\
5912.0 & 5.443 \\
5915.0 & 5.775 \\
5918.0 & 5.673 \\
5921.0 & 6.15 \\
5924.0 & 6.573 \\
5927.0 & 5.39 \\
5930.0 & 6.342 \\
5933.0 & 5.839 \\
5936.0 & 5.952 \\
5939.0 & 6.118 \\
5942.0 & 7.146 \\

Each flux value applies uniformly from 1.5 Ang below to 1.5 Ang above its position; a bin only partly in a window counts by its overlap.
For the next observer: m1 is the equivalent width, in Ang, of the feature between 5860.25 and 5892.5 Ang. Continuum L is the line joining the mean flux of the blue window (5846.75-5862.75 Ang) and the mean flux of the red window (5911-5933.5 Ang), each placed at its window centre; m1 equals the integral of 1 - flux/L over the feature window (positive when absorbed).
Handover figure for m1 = 0.5 Ang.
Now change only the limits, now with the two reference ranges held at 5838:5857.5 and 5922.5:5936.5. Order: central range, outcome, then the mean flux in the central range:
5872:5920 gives 3.6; 5.67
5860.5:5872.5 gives 0.3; 6.05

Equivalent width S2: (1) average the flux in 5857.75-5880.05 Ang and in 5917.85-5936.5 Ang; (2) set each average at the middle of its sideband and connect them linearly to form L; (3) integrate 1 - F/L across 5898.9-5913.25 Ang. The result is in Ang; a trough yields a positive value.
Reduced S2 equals 0.2 Ang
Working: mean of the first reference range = 5.9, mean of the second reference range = 6.01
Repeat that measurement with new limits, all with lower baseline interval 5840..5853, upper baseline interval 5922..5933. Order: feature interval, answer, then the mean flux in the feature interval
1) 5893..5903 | 0.7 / 5.79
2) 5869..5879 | 0.5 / 6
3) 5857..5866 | 1.0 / 5.66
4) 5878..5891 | 1.4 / 5.58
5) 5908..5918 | 0.8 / 5.63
